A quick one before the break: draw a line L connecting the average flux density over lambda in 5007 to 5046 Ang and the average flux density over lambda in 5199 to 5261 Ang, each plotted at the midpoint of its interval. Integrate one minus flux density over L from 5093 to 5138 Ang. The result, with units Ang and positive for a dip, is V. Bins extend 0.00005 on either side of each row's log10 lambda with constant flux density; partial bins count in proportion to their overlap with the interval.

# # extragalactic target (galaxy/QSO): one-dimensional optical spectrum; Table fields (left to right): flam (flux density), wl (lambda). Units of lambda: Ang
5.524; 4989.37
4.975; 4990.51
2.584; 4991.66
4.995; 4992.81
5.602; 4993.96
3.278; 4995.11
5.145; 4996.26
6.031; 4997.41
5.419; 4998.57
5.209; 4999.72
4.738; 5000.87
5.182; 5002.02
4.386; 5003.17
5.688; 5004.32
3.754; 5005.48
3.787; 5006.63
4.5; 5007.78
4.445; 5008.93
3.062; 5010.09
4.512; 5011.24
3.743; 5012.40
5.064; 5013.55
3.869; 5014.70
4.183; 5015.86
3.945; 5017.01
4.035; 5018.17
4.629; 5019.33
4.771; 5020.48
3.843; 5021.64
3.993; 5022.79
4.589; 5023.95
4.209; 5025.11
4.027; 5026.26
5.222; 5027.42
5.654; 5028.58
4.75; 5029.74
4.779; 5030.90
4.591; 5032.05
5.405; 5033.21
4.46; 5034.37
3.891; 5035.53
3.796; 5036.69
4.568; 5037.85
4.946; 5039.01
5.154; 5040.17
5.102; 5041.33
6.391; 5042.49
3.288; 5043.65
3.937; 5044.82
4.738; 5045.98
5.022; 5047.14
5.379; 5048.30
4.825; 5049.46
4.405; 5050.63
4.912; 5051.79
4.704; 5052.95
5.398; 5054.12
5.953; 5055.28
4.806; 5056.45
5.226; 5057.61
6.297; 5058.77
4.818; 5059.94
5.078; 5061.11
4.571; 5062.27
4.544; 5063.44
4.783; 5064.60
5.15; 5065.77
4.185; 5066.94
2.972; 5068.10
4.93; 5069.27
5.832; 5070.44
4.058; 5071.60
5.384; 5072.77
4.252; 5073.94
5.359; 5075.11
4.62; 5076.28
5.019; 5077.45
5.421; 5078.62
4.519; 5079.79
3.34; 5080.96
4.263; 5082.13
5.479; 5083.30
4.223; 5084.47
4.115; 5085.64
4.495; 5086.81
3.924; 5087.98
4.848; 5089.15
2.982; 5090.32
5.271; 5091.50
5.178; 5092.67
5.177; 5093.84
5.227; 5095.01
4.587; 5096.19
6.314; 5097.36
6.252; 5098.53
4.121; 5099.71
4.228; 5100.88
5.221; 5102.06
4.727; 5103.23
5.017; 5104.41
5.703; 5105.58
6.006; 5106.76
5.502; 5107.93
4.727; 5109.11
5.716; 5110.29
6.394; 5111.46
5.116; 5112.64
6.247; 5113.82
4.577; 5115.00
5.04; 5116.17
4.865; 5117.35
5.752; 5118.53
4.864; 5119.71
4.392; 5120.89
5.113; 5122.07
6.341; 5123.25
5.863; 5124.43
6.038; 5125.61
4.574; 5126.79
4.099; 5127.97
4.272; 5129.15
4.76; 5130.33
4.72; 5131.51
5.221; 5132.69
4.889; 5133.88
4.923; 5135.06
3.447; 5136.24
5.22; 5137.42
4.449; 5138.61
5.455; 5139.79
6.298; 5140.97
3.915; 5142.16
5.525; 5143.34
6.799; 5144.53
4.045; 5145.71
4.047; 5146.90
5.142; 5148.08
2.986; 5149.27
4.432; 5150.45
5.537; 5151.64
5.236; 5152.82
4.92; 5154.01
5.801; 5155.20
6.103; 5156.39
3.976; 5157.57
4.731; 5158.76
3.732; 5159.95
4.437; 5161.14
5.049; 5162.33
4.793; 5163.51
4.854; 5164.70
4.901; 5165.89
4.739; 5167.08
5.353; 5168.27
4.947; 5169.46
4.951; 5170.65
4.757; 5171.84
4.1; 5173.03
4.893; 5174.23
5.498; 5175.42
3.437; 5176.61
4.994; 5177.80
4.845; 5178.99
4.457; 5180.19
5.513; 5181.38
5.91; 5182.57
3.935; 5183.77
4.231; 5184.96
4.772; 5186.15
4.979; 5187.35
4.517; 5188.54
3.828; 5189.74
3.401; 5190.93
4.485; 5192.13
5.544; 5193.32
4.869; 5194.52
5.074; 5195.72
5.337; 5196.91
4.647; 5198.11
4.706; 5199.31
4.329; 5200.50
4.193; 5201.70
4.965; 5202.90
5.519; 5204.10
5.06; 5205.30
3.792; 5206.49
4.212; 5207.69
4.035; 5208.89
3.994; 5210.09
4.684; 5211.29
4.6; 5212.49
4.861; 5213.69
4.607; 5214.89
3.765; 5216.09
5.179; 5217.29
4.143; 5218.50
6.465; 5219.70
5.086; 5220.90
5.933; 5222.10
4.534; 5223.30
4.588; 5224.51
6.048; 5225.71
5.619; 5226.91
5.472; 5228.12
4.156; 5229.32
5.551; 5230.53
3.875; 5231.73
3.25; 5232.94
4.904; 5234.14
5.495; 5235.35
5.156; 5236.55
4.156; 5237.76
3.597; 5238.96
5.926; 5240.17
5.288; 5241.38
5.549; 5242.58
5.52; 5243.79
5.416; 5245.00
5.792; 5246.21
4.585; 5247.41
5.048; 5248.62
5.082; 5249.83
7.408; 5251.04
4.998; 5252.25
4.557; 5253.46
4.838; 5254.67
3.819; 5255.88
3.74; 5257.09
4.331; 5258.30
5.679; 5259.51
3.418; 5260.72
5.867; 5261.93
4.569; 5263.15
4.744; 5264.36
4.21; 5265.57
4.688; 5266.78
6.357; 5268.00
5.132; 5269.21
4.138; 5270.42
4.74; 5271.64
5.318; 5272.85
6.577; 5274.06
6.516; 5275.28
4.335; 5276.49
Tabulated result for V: -4.9 Ang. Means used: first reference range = 4.47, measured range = 5.14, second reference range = 4.85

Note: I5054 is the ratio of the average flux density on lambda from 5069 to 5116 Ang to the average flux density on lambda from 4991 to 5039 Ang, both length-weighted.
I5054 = 1.10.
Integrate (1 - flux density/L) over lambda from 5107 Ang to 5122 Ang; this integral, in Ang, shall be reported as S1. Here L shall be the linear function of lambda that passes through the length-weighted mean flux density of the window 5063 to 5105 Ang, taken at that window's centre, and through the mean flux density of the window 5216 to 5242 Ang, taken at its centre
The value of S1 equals -1.60 Ang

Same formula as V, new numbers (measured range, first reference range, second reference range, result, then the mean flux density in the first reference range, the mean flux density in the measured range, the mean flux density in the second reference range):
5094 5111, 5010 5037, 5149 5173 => -2.2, 4.41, 5.25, 4.82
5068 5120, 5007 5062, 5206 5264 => -2.6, 4.66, 4.95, 4.86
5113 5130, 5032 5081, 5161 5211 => -1.4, 4.81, 5.14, 4.69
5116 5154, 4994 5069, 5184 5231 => -1.8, 4.66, 4.94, 4.76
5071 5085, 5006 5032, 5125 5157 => -0.1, 4.35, 4.66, 4.92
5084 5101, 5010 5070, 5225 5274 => -0.1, 4.65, 4.75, 4.97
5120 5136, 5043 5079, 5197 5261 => -0.5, 4.83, 4.98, 4.84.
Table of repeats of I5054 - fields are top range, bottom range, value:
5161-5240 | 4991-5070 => 1.02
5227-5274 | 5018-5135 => 1.01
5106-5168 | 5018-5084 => 1.06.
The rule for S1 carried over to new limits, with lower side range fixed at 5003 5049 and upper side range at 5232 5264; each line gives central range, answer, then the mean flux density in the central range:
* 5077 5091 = 0.7 Ang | 4.38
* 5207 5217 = 1.0 Ang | 4.37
